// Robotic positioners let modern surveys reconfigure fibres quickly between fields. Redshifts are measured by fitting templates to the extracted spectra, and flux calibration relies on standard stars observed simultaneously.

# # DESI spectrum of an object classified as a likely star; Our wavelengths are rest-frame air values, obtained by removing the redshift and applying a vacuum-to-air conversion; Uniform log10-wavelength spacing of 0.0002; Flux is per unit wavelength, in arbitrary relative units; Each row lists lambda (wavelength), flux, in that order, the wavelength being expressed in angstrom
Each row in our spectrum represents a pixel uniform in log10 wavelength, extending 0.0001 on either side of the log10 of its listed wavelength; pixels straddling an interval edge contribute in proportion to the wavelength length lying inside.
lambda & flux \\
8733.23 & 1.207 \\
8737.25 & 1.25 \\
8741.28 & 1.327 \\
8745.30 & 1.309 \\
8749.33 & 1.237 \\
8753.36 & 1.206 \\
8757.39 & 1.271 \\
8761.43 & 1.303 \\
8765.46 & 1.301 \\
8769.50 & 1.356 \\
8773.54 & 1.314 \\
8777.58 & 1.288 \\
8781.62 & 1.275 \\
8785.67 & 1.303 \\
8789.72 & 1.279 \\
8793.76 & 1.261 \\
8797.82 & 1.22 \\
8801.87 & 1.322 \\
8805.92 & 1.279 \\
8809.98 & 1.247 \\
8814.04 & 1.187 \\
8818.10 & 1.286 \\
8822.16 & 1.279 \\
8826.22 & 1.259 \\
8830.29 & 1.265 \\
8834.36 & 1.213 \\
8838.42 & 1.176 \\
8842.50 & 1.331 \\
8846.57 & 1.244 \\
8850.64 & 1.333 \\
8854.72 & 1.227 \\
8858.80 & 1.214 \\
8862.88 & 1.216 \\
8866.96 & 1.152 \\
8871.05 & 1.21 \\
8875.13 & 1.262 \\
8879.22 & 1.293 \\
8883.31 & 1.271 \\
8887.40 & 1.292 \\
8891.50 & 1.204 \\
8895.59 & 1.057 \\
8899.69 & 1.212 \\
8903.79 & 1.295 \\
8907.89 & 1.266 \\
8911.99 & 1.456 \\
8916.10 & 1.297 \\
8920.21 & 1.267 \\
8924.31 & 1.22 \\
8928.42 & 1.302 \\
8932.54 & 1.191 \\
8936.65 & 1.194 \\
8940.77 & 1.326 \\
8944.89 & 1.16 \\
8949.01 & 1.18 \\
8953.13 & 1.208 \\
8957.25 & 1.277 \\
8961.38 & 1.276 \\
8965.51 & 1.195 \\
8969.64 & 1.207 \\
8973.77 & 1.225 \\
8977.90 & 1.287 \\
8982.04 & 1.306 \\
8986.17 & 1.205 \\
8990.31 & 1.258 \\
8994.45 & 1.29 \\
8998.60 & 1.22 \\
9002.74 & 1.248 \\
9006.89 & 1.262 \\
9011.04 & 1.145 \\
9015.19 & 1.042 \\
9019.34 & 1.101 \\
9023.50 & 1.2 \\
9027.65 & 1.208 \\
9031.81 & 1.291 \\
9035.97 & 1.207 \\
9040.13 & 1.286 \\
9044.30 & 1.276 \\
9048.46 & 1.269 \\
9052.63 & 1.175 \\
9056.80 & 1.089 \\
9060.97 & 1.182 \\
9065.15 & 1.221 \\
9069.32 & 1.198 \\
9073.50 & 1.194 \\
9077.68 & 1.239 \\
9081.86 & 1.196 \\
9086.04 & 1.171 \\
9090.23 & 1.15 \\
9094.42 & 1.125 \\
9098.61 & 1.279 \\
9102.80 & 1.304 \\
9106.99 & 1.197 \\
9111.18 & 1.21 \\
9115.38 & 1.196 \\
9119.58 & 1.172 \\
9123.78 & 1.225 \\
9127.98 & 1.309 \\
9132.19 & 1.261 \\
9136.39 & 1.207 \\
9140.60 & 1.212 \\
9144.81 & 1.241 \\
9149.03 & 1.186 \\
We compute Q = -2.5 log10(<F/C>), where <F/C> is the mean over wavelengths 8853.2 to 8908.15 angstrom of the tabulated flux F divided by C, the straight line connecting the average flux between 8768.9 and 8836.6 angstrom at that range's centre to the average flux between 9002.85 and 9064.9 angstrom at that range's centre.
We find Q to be 0.02 mag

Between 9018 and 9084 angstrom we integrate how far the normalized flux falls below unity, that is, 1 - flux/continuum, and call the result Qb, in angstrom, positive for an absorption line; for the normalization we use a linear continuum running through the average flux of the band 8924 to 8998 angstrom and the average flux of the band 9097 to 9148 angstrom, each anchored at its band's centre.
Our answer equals 1.4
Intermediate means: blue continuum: 1.24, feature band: 1.21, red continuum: 1.23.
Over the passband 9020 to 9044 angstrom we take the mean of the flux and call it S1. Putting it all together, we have 1.23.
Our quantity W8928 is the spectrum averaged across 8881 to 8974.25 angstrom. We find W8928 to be 1.24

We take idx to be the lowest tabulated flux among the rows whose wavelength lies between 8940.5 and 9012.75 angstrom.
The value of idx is 1.145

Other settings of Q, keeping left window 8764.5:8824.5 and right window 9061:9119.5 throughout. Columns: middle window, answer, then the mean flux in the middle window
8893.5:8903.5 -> 0.08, 1.16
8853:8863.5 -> 0.04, 1.22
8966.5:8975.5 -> 0.02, 1.21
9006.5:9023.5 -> 0.08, 1.13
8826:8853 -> 0.01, 1.26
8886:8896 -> 0.05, 1.2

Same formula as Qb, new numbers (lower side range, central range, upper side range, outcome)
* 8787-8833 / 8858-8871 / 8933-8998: 0.6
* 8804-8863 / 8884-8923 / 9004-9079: -0.8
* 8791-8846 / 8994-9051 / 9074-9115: 0.2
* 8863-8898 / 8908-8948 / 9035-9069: -1.6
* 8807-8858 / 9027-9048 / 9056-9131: -0.7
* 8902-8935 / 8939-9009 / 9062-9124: 0.9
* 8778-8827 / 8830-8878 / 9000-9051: 0.7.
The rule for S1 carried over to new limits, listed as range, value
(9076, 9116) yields 1.21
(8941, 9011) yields 1.24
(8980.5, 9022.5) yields 1.21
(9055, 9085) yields 1.19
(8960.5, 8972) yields 1.22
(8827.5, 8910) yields 1.24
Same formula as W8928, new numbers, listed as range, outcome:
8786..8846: 1.26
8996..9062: 1.2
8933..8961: 1.23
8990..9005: 1.25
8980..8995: 1.26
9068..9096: 1.18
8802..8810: 1.28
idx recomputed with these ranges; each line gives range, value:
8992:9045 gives 1.042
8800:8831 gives 1.187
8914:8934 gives 1.191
